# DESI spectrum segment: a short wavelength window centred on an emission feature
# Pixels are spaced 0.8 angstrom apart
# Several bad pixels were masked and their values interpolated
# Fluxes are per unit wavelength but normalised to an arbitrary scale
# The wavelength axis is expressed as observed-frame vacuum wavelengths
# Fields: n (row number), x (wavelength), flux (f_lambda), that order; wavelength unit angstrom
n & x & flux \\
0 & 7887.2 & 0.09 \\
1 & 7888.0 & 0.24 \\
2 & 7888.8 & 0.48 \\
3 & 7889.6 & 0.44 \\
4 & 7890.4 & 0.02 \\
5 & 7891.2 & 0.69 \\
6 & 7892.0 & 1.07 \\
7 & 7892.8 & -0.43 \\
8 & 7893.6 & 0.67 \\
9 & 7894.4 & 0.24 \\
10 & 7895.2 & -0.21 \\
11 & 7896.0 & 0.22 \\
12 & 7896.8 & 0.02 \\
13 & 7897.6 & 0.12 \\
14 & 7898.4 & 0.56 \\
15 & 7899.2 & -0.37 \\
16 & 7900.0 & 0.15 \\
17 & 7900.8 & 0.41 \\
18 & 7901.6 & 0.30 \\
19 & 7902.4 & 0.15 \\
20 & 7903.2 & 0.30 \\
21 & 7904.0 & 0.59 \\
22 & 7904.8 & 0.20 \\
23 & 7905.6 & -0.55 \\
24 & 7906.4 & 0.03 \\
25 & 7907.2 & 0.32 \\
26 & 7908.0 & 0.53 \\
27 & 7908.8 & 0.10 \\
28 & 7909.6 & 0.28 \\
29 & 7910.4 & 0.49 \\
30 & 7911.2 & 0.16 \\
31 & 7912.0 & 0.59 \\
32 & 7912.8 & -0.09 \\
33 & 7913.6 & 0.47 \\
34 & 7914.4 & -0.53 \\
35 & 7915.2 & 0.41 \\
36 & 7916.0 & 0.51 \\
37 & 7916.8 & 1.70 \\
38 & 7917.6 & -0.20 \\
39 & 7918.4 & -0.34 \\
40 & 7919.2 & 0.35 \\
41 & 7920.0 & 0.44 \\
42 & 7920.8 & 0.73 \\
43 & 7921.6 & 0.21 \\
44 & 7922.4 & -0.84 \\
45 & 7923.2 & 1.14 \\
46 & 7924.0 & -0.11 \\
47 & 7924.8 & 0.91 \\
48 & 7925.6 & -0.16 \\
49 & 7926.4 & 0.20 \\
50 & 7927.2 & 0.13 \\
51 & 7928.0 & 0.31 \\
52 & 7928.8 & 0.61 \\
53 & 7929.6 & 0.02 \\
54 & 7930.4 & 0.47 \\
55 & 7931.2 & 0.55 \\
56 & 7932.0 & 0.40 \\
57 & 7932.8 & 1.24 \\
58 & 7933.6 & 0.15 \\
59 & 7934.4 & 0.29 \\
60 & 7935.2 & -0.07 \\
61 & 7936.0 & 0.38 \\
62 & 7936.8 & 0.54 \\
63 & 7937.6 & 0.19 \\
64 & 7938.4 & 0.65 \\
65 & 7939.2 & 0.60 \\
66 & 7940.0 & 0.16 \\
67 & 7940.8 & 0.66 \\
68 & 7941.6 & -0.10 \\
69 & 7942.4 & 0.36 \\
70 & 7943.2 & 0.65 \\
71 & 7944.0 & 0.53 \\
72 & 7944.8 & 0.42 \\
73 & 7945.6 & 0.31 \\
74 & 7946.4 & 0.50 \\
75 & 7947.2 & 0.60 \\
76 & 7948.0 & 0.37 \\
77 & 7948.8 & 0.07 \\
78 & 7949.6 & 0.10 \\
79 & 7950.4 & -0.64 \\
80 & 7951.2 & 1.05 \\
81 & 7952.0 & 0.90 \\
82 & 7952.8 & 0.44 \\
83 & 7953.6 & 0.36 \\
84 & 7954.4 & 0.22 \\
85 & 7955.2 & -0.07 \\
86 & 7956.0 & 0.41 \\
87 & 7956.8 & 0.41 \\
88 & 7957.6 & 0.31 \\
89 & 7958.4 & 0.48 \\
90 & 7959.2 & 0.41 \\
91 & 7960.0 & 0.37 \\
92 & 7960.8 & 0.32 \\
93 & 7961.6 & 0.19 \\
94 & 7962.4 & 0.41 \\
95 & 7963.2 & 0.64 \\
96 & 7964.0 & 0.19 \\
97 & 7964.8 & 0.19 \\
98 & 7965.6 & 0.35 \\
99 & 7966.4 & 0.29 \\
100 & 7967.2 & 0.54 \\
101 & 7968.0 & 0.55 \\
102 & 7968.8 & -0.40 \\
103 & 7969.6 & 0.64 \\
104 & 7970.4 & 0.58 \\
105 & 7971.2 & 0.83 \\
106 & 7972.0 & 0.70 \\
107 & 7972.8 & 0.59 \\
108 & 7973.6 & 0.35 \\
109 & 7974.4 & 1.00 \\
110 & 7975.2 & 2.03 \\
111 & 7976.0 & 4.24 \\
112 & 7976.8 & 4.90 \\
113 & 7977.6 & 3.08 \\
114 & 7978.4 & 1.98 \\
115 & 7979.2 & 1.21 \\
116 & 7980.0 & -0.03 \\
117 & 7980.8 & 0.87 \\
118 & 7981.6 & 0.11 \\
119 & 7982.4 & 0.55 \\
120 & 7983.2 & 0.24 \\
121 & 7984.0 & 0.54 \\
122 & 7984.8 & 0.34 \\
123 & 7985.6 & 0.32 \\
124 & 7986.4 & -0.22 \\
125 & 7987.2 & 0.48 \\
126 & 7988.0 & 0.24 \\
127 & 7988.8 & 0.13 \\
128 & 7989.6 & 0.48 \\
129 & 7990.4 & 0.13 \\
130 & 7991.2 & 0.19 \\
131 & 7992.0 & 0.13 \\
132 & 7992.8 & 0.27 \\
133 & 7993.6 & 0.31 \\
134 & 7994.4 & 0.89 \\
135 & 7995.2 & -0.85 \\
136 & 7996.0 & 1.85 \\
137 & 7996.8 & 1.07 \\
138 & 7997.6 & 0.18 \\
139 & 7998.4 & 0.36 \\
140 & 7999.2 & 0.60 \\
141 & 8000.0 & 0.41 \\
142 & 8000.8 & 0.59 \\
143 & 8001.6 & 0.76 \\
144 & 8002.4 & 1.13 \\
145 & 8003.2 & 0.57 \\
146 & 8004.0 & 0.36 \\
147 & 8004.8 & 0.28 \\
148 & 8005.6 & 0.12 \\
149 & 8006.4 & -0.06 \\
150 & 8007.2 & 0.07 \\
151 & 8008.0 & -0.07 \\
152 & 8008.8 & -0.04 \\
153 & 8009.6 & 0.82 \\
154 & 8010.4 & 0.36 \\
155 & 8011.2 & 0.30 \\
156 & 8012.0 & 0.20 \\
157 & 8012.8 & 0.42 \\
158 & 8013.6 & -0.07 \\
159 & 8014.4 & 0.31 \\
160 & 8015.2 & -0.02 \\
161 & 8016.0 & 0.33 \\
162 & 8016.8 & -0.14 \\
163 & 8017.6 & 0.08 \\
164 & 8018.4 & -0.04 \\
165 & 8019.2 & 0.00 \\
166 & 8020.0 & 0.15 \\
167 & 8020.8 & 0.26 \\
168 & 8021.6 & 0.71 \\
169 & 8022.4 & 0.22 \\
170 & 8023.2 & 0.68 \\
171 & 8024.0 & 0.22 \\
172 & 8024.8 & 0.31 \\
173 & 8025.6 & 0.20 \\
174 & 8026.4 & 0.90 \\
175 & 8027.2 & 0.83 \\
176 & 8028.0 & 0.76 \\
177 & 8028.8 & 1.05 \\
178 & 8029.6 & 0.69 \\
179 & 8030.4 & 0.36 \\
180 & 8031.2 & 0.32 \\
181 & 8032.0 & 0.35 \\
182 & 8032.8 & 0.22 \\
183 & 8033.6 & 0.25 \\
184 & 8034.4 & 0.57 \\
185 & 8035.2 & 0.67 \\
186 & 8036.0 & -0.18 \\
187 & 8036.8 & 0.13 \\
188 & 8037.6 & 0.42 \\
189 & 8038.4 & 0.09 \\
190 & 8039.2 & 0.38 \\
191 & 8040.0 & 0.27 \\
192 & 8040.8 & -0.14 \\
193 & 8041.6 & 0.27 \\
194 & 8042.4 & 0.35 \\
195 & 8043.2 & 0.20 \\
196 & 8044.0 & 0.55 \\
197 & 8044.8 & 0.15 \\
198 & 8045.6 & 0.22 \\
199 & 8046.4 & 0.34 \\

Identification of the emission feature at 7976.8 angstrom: H-alpha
